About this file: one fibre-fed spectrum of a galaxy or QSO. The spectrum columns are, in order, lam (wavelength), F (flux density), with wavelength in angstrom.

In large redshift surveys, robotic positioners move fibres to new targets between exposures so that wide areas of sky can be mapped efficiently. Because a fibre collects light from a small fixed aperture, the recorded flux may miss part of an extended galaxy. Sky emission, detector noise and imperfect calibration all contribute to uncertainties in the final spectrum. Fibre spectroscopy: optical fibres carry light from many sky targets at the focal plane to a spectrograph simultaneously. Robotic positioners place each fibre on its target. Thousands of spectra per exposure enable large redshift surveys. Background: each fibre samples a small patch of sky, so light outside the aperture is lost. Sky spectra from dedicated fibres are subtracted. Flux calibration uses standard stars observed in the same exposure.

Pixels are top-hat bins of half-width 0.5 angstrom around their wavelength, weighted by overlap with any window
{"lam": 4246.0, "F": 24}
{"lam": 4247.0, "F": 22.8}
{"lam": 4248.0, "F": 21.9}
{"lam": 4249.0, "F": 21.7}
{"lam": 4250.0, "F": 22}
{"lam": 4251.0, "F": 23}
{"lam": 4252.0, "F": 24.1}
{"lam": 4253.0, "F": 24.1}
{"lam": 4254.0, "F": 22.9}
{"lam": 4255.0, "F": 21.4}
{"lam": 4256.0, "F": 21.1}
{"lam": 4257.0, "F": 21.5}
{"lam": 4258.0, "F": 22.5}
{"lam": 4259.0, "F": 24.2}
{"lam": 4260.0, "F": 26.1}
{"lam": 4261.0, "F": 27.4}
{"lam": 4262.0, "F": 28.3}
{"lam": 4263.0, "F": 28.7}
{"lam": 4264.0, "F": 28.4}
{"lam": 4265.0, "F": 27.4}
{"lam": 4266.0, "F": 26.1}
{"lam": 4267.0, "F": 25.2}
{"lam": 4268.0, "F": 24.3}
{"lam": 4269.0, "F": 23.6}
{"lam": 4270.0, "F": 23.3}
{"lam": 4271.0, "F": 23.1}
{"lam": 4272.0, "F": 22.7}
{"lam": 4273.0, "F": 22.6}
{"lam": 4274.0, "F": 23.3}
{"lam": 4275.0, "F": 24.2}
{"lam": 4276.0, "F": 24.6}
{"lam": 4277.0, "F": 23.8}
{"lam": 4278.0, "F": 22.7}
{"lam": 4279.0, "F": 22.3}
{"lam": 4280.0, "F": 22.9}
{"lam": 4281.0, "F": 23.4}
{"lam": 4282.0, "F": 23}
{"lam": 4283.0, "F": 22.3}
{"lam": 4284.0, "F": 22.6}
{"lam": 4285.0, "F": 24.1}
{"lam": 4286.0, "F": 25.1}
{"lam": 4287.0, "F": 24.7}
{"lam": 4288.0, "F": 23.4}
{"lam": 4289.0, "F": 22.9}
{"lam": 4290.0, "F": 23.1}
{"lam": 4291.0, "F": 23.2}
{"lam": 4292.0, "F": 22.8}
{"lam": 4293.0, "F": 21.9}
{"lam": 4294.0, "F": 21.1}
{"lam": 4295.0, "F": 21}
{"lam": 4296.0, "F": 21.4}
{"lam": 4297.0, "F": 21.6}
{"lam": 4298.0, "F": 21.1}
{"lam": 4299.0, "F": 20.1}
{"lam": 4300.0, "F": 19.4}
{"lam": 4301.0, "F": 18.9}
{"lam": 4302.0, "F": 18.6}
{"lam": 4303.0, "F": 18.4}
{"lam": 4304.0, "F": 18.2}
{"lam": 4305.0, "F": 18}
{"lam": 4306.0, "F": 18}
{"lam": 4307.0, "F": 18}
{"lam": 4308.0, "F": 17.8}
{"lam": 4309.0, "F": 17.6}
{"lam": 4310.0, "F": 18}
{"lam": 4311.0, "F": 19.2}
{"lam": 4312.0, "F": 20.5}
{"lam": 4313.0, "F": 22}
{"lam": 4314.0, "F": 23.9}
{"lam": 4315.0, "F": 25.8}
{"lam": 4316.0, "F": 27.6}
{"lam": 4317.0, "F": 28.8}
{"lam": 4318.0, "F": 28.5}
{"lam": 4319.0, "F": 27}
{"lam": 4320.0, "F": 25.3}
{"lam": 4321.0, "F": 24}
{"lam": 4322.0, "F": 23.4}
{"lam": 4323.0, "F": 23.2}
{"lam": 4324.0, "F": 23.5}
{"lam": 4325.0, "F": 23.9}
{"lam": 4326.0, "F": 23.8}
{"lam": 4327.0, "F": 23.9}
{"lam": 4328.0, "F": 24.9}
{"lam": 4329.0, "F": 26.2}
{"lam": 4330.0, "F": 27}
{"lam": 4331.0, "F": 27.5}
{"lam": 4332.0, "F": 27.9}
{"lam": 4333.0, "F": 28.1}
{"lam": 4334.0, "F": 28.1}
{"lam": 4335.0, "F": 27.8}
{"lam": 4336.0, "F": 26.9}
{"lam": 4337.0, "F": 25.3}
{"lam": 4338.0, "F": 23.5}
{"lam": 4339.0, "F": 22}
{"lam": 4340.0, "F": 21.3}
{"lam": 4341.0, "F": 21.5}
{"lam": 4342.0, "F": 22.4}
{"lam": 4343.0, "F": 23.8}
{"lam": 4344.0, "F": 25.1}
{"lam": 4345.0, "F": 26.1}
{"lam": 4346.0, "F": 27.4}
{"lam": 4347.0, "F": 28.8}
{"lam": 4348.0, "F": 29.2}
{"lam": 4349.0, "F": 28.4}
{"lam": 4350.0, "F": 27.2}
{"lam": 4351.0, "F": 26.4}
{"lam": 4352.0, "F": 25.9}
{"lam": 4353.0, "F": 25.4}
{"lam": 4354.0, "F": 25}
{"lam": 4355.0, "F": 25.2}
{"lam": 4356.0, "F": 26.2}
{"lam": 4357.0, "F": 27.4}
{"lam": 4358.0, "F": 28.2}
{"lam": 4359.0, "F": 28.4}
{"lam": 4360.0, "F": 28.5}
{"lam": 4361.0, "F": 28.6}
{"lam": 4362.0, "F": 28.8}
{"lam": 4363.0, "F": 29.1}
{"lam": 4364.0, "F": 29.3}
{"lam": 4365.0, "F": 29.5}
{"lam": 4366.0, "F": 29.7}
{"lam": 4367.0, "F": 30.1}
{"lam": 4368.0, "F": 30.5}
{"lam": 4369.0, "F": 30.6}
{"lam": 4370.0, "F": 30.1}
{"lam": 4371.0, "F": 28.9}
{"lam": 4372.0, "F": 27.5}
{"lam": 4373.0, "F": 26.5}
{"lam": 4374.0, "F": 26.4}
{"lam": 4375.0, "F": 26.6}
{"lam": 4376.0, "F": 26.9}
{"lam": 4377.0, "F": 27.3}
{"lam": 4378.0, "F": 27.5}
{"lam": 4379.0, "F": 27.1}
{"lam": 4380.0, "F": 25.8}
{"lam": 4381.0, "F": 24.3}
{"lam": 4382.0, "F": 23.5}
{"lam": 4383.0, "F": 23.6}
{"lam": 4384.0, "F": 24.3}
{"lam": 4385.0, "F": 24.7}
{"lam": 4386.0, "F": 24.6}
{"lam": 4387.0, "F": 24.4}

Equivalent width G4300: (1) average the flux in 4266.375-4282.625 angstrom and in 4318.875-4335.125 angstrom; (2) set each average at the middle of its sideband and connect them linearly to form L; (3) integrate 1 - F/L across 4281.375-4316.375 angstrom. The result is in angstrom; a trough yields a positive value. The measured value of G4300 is 4.47 angstrom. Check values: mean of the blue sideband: 23.4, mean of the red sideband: 25.5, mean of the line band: 21.3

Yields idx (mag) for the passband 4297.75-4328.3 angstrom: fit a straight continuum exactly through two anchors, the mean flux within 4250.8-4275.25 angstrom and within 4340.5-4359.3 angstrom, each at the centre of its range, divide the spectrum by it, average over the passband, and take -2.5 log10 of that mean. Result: 0.16 mag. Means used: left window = 24.4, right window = 26.2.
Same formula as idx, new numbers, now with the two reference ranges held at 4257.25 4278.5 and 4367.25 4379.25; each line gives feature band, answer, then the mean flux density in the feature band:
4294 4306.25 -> 0.30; 19.7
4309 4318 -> 0.13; 23.2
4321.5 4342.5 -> 0.08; 24.9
